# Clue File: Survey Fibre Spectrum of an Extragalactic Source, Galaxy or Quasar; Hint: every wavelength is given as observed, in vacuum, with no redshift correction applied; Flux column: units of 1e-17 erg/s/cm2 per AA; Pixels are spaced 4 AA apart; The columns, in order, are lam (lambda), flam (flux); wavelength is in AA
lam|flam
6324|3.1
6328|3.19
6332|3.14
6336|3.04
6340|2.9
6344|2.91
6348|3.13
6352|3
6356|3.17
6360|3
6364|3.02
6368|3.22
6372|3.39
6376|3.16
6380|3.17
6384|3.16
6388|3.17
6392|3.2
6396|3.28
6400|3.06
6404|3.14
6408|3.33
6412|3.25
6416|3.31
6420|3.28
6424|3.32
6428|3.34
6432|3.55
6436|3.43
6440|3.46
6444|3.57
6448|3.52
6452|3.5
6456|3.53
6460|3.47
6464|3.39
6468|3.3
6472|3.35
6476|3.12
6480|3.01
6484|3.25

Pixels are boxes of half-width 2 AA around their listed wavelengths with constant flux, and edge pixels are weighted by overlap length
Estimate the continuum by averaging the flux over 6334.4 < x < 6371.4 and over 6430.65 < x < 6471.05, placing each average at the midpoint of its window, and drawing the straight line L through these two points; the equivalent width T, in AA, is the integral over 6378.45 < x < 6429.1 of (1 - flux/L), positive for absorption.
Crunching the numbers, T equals 0.6 AA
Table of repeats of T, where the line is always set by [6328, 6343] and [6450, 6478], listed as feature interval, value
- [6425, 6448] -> -1.1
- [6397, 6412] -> 0.1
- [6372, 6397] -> -0.3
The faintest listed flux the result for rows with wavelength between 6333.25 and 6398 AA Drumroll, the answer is 2.9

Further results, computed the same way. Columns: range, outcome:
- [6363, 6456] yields 3.02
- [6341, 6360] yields 2.91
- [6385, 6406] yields 3.06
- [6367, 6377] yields 3.16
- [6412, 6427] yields 3.25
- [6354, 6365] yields 3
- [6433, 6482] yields 3.01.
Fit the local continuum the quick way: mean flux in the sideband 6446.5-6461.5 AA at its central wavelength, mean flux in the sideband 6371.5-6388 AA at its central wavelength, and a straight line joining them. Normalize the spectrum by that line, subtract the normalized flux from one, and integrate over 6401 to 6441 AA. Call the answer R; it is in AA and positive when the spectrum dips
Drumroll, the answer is 0.5 AA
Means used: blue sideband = 3.2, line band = 3.33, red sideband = 3.51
